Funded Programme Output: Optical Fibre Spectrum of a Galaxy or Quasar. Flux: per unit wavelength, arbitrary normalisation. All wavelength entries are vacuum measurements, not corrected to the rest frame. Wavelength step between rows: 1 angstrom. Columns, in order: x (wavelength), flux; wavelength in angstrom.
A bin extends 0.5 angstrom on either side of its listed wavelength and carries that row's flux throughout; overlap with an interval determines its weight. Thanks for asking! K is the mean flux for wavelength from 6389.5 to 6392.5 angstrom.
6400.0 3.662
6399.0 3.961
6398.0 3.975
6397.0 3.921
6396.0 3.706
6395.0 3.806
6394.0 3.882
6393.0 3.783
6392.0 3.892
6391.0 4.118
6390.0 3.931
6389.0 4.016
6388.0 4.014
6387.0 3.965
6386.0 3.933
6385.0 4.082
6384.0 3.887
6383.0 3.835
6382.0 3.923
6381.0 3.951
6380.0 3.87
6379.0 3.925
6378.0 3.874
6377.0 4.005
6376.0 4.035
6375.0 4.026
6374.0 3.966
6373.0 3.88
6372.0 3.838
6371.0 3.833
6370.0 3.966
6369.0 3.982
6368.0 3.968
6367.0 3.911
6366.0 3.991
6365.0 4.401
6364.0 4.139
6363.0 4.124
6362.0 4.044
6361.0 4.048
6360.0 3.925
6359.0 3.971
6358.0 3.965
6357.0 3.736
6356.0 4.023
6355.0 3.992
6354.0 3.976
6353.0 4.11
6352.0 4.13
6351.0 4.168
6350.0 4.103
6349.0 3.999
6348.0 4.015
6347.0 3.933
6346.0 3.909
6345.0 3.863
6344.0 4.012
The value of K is 3.98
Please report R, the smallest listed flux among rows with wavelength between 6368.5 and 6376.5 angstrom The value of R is 3.833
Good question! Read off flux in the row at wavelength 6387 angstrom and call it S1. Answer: 3.965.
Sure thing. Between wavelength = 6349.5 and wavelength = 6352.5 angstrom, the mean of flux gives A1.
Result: 4.13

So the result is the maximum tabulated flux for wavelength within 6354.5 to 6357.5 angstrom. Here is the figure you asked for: 4.023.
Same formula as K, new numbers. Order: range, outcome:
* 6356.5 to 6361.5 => 3.93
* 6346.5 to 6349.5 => 3.98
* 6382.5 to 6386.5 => 3.93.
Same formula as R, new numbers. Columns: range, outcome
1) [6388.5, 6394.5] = 3.783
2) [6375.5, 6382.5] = 3.87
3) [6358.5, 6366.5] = 3.925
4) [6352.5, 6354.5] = 3.976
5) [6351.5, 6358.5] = 3.736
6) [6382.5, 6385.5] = 3.835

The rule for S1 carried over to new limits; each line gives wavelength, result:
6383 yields 3.835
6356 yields 4.023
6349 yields 3.999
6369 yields 3.982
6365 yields 4.401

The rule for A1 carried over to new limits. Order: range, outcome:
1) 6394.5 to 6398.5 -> 3.85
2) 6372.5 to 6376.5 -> 3.98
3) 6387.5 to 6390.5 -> 3.99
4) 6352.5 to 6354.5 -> 4.04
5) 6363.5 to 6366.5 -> 4.18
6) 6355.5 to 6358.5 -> 3.91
